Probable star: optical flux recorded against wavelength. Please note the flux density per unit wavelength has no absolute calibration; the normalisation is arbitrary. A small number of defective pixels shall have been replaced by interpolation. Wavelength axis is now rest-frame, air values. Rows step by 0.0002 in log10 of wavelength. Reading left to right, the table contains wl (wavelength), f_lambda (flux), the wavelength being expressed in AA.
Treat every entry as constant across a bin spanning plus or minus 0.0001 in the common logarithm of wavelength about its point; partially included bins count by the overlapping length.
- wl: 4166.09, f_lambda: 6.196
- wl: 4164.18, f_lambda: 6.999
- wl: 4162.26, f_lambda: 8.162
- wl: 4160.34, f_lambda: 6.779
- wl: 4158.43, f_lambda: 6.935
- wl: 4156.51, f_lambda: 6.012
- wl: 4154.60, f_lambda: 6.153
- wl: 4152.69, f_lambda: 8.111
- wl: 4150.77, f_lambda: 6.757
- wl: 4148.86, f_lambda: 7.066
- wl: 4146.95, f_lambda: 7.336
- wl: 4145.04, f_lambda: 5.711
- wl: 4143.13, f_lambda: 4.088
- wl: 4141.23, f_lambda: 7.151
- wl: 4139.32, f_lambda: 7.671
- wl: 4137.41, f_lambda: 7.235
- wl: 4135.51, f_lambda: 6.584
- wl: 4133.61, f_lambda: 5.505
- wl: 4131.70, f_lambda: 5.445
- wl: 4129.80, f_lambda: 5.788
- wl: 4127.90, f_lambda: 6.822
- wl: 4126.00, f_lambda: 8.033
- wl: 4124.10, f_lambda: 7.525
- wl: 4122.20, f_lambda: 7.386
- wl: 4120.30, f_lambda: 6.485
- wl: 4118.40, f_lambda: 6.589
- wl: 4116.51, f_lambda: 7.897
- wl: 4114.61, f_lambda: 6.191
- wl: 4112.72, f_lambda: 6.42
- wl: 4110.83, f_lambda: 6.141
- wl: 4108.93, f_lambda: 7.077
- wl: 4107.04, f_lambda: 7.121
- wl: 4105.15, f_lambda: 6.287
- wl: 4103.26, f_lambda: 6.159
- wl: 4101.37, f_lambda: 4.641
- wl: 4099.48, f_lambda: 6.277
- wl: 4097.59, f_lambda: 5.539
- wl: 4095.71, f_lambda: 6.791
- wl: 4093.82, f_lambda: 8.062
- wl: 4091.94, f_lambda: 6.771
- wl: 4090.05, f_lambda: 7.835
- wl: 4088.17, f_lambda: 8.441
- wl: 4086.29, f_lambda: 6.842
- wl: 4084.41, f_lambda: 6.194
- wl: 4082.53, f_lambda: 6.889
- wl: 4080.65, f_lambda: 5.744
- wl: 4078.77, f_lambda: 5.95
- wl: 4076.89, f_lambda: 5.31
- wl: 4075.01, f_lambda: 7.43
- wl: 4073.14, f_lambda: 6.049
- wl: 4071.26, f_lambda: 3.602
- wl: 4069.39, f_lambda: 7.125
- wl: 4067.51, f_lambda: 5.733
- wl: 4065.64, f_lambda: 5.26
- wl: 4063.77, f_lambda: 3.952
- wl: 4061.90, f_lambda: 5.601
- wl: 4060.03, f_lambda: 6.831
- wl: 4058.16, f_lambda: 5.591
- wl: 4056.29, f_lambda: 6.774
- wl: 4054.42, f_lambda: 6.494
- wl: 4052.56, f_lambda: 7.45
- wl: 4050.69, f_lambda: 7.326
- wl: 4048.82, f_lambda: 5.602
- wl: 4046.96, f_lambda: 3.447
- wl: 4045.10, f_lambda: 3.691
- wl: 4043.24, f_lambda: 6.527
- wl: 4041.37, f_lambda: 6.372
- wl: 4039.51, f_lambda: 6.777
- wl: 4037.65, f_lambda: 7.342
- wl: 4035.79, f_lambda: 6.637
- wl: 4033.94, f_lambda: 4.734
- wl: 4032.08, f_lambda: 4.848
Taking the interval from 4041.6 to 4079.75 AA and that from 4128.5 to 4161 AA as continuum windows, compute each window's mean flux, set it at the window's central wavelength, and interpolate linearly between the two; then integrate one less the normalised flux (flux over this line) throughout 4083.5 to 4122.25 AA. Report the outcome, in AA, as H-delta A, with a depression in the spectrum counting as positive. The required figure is -3.55 AA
